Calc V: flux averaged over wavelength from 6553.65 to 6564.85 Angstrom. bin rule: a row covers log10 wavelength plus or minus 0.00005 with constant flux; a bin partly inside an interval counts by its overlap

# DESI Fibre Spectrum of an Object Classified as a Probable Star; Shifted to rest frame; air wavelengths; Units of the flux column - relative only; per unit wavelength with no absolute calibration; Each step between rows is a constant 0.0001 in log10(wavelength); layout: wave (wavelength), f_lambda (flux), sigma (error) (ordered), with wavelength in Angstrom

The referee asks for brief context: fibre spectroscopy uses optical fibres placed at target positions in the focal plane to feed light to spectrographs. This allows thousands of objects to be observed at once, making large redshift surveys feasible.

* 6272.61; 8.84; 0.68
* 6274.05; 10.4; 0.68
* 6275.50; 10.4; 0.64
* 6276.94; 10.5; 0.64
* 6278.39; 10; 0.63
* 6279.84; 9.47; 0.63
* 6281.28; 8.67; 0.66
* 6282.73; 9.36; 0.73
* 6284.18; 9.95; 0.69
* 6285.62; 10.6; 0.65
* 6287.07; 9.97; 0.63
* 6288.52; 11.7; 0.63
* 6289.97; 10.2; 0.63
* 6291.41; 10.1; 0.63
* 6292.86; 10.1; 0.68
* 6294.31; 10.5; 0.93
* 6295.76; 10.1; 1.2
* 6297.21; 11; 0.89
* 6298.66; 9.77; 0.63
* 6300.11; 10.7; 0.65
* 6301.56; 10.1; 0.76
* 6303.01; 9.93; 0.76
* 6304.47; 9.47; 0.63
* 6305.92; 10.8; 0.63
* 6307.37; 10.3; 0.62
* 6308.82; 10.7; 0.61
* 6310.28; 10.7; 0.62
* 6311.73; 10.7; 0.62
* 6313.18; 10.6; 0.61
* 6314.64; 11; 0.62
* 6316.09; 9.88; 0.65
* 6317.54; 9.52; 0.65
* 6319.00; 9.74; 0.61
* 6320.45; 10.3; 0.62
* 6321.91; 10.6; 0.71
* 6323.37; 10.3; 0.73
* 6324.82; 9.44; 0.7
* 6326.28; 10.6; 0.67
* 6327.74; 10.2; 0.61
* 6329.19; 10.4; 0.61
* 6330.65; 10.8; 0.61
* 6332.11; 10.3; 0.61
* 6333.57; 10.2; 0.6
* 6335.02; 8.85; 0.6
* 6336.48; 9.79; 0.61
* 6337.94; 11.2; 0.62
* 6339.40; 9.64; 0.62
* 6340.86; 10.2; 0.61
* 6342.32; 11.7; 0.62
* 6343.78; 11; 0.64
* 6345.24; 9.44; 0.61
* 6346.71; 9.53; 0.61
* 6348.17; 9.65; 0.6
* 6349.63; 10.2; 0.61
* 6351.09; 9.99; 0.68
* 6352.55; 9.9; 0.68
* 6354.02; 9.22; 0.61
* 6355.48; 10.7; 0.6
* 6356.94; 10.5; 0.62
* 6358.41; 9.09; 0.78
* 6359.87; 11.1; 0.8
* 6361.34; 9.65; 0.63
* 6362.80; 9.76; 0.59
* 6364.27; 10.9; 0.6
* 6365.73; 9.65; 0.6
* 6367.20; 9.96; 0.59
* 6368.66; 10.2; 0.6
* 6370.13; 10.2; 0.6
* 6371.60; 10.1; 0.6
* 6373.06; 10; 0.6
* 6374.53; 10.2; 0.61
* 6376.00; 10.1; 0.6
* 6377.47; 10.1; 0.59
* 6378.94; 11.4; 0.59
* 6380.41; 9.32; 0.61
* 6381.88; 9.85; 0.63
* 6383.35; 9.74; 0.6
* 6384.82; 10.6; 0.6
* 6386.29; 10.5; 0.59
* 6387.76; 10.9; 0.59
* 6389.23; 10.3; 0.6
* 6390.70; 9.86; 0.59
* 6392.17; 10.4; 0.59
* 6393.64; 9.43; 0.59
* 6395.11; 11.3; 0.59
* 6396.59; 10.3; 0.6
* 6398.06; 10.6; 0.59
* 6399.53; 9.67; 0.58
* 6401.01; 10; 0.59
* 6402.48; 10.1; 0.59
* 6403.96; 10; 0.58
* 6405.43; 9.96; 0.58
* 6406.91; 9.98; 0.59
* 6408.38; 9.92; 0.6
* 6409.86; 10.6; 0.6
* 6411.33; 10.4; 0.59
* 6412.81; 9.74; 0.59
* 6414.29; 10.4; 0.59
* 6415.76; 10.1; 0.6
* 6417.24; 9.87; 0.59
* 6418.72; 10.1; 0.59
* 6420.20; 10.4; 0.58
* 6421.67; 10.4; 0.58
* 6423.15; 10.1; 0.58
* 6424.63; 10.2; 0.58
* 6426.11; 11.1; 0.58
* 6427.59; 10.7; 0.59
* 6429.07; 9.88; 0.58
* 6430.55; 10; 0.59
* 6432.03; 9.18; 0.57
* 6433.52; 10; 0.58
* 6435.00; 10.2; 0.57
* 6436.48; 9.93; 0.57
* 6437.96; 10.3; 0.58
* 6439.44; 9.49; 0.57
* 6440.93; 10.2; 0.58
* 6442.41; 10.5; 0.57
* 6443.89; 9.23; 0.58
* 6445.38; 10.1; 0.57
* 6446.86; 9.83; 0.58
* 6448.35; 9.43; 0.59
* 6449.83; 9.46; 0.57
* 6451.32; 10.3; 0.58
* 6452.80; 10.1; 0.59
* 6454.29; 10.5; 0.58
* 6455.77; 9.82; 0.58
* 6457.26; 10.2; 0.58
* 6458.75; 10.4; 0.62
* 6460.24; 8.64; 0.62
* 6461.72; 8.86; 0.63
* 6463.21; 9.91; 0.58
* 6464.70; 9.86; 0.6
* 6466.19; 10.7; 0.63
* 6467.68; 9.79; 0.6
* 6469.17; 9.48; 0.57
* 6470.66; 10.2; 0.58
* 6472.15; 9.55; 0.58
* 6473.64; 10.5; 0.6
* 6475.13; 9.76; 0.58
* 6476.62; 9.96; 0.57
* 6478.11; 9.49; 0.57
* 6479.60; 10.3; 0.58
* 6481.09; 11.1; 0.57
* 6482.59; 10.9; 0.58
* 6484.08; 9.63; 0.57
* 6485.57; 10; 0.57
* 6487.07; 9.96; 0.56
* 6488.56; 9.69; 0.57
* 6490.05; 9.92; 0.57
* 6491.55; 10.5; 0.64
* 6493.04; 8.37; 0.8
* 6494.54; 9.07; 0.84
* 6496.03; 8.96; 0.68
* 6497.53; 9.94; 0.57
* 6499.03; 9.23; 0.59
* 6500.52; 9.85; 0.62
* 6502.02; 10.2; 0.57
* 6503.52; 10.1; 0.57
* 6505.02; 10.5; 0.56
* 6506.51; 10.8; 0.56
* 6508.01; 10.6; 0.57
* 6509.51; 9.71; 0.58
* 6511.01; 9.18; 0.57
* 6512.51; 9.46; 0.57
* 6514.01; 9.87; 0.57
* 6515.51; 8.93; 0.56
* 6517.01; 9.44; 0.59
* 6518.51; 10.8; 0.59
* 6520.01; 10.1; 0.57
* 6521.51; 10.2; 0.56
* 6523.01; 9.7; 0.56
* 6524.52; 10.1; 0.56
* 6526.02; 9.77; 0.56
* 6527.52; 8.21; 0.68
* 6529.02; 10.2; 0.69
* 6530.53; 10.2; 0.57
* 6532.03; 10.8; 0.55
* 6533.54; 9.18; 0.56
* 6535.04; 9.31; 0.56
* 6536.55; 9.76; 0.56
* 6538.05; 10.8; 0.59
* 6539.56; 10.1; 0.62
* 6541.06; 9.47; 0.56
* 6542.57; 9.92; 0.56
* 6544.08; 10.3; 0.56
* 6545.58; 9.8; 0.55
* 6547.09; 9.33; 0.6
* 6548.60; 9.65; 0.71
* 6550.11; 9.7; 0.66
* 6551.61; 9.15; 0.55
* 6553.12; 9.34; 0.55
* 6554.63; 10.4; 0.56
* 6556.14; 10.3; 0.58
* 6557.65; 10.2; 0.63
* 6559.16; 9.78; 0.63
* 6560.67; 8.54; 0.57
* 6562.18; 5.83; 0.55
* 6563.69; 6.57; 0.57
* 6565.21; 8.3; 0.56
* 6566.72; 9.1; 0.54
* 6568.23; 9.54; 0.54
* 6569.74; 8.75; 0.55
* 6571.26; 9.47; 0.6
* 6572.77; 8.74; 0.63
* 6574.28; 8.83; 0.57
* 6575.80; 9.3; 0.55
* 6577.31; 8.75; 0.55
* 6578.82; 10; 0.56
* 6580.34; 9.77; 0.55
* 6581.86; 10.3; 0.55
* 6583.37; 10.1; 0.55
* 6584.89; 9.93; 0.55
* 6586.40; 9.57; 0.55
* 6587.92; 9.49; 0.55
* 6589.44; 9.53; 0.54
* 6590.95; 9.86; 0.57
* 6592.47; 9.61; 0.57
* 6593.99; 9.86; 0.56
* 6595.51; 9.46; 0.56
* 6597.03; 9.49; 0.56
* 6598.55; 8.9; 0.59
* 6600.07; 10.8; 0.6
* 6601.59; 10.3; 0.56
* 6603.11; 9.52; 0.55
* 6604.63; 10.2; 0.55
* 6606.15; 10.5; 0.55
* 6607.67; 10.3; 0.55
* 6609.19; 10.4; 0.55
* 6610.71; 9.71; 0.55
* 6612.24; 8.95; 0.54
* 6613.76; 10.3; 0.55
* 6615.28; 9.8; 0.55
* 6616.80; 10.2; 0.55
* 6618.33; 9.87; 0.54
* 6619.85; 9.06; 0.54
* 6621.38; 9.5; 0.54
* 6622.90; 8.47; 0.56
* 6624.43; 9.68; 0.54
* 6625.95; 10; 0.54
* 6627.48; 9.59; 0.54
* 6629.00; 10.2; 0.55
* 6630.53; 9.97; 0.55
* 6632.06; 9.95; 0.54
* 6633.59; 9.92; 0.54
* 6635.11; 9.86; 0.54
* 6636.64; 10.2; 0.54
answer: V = 8.79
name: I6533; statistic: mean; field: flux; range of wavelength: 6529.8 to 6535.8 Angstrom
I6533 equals 9.87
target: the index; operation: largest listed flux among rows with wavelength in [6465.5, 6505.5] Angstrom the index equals 11.1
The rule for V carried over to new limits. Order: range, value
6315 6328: 10.1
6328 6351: 10.2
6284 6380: 10.2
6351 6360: 10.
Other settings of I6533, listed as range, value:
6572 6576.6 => 8.97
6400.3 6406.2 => 10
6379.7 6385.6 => 9.88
